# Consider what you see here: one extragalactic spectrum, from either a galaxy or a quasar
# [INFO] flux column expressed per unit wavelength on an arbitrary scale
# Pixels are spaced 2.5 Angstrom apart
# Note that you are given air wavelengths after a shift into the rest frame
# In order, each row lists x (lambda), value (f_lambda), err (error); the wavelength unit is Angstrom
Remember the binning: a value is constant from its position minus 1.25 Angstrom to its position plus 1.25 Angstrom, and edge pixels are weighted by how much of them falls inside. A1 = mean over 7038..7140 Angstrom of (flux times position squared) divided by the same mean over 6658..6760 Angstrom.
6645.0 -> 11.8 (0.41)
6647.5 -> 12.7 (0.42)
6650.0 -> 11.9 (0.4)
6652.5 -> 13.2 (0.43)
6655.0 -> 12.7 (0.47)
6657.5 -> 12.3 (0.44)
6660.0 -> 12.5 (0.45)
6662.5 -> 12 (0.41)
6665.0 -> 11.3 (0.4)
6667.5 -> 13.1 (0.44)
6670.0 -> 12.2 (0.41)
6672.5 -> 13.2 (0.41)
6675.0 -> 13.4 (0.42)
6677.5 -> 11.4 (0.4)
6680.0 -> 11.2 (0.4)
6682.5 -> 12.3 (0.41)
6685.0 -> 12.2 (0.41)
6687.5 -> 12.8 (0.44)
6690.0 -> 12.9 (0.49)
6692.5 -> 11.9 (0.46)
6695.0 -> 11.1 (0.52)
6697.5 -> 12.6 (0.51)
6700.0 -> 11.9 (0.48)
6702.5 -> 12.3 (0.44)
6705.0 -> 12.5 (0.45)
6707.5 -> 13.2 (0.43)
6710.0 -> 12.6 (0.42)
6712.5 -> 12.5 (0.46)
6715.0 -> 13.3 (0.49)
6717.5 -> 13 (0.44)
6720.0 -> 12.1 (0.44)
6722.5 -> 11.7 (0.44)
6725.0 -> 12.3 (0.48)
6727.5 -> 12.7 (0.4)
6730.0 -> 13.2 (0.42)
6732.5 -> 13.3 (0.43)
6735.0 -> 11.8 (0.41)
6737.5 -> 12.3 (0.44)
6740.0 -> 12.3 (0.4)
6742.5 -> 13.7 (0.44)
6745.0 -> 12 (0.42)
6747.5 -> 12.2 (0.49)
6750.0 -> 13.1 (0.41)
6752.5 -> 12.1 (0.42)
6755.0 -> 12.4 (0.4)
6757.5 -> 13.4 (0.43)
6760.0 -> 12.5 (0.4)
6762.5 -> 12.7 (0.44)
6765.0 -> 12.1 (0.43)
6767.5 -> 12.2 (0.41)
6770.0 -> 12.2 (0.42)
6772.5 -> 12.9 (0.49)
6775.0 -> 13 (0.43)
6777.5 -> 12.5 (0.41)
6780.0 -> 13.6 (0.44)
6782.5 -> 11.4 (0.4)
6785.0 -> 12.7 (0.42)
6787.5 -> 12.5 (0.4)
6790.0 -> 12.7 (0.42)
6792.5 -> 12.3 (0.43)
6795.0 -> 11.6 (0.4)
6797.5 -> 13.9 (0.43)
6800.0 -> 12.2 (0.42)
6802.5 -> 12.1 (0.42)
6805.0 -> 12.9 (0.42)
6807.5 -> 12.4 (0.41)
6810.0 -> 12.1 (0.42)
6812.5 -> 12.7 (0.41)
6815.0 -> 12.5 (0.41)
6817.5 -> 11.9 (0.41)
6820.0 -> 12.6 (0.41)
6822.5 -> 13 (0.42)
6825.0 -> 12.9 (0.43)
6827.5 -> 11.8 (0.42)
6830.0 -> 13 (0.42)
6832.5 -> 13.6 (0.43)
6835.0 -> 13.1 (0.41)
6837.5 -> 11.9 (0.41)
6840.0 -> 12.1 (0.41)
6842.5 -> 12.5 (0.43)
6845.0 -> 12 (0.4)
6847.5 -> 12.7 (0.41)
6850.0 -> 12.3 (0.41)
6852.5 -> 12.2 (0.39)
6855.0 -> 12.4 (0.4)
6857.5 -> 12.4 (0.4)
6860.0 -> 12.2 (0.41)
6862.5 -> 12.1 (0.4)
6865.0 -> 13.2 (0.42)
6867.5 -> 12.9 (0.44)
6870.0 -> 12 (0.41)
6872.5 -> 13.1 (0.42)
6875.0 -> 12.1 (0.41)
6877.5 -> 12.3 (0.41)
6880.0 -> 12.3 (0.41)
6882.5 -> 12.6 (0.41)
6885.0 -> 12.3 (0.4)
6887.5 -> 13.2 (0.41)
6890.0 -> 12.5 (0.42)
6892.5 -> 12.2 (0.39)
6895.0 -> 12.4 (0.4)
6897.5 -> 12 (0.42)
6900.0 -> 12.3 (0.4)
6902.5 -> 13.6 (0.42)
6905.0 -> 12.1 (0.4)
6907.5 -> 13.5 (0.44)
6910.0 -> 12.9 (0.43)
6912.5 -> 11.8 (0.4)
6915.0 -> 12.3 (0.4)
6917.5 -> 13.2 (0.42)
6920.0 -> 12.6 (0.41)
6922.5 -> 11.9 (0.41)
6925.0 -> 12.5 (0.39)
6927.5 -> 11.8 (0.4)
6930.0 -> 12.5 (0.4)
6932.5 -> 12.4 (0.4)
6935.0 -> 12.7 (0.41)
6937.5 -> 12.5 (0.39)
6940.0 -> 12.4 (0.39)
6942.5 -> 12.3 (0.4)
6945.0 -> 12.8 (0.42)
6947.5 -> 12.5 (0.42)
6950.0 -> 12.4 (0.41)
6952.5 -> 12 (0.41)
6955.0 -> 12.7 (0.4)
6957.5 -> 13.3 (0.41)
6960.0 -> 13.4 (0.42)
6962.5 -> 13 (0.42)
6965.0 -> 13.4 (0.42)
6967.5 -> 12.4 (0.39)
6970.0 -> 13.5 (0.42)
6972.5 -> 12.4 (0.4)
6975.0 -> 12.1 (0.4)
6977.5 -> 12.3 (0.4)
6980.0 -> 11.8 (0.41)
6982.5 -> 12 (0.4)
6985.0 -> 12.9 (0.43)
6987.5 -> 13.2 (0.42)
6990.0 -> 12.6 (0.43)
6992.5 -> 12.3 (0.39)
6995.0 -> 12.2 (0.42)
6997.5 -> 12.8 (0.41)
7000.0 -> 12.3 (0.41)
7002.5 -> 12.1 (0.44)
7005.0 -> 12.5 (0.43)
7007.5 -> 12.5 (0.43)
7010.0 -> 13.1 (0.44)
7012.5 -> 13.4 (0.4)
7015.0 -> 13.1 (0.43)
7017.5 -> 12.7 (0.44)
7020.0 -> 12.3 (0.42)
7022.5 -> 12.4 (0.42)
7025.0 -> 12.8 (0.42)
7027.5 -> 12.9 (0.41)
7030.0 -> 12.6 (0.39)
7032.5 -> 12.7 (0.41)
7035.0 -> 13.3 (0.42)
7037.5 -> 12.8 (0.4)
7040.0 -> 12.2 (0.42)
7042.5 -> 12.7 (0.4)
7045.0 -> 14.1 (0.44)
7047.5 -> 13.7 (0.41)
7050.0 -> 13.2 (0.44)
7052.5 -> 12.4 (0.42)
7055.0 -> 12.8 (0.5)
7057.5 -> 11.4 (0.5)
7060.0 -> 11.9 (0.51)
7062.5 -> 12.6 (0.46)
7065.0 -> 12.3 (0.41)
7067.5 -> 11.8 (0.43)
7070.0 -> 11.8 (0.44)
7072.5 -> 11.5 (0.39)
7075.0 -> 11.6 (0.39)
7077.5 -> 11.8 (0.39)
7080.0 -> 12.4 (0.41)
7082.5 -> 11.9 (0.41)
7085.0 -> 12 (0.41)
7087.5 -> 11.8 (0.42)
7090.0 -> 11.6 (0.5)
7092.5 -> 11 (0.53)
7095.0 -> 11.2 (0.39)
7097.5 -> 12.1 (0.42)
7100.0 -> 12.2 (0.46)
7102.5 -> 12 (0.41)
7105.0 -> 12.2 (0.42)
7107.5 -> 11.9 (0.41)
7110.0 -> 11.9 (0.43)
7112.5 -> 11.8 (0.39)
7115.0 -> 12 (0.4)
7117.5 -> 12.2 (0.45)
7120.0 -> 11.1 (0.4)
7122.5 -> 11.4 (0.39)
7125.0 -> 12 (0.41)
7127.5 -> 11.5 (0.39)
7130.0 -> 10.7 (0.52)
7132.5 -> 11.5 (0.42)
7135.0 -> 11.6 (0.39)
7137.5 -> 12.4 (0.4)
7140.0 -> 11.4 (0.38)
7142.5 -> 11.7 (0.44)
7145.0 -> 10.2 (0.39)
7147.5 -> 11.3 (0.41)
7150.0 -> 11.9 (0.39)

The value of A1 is 1.1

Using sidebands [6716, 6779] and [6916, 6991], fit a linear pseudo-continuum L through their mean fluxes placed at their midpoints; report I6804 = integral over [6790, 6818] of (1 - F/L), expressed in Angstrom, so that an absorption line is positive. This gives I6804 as 0.26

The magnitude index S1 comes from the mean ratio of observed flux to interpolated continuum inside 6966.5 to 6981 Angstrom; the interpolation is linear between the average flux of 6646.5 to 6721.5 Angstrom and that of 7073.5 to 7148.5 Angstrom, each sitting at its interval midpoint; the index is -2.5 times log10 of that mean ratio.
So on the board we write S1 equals -0.046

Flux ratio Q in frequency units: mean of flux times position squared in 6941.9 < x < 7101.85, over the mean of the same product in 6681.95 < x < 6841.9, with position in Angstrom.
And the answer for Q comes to 1.07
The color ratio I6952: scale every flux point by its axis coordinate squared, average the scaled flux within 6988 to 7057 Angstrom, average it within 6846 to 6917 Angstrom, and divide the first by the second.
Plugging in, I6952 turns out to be 1.1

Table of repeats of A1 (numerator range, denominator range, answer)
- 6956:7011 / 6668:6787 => 1.09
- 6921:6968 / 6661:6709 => 1.10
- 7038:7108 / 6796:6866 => 1.04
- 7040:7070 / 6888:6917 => 1.05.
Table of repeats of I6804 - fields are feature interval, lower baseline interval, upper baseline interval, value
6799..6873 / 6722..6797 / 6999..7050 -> 0.8 Angstrom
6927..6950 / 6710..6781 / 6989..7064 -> 0.4 Angstrom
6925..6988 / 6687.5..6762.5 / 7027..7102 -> -1.2 Angstrom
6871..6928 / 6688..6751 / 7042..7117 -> -0.9 Angstrom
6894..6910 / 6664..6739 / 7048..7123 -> -0.7 Angstrom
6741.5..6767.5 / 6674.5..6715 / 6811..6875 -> -0.4 Angstrom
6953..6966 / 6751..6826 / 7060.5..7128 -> -1.0 Angstrom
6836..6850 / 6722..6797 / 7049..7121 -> 0.1 Angstrom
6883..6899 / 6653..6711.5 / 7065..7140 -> -0.5 Angstrom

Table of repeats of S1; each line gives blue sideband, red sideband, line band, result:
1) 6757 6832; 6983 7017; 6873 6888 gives 0.012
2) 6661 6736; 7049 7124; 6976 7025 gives -0.047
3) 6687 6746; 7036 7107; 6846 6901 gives -0.007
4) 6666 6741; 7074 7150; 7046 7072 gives -0.054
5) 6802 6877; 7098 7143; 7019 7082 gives -0.047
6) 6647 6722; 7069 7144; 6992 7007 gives -0.042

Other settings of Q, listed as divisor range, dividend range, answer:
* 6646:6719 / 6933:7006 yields 1.10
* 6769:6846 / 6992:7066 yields 1.08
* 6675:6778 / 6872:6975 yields 1.07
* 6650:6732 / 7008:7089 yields 1.12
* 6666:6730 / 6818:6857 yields 1.05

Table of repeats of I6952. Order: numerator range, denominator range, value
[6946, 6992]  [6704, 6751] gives 1.08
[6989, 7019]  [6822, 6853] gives 1.06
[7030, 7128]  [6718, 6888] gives 1.05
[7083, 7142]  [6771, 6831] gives 1.02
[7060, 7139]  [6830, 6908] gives 1.01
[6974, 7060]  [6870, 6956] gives 1.04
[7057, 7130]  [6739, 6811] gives 1.03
